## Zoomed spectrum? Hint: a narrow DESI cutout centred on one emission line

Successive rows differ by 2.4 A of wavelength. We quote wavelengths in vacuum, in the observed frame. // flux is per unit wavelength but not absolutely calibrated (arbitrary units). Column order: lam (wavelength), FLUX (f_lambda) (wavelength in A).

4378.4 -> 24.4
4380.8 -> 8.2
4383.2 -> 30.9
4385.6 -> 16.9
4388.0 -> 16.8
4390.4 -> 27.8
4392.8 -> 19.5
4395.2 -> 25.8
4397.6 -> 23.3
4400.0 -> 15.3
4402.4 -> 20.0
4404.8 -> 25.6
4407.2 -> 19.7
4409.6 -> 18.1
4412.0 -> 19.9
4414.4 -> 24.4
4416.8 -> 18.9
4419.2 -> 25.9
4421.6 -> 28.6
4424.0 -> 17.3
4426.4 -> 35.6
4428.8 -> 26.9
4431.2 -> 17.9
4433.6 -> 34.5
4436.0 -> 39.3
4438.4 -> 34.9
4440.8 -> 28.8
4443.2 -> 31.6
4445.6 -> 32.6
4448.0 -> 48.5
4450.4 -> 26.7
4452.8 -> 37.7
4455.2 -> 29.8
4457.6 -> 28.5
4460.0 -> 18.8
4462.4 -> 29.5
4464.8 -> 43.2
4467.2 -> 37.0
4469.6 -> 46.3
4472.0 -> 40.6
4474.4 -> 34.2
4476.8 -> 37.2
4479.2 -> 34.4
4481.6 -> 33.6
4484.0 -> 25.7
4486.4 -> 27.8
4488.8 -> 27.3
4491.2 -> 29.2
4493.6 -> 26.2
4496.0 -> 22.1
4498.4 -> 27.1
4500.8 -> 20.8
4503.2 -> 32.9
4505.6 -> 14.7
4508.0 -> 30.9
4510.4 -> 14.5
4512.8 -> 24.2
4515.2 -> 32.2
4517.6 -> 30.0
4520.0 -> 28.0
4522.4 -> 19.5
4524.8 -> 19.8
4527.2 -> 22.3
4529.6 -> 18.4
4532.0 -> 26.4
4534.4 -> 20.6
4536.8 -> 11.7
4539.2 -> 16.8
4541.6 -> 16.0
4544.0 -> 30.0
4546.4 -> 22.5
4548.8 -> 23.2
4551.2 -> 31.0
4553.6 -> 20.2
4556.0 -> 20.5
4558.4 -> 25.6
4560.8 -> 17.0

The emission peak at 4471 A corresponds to C IV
